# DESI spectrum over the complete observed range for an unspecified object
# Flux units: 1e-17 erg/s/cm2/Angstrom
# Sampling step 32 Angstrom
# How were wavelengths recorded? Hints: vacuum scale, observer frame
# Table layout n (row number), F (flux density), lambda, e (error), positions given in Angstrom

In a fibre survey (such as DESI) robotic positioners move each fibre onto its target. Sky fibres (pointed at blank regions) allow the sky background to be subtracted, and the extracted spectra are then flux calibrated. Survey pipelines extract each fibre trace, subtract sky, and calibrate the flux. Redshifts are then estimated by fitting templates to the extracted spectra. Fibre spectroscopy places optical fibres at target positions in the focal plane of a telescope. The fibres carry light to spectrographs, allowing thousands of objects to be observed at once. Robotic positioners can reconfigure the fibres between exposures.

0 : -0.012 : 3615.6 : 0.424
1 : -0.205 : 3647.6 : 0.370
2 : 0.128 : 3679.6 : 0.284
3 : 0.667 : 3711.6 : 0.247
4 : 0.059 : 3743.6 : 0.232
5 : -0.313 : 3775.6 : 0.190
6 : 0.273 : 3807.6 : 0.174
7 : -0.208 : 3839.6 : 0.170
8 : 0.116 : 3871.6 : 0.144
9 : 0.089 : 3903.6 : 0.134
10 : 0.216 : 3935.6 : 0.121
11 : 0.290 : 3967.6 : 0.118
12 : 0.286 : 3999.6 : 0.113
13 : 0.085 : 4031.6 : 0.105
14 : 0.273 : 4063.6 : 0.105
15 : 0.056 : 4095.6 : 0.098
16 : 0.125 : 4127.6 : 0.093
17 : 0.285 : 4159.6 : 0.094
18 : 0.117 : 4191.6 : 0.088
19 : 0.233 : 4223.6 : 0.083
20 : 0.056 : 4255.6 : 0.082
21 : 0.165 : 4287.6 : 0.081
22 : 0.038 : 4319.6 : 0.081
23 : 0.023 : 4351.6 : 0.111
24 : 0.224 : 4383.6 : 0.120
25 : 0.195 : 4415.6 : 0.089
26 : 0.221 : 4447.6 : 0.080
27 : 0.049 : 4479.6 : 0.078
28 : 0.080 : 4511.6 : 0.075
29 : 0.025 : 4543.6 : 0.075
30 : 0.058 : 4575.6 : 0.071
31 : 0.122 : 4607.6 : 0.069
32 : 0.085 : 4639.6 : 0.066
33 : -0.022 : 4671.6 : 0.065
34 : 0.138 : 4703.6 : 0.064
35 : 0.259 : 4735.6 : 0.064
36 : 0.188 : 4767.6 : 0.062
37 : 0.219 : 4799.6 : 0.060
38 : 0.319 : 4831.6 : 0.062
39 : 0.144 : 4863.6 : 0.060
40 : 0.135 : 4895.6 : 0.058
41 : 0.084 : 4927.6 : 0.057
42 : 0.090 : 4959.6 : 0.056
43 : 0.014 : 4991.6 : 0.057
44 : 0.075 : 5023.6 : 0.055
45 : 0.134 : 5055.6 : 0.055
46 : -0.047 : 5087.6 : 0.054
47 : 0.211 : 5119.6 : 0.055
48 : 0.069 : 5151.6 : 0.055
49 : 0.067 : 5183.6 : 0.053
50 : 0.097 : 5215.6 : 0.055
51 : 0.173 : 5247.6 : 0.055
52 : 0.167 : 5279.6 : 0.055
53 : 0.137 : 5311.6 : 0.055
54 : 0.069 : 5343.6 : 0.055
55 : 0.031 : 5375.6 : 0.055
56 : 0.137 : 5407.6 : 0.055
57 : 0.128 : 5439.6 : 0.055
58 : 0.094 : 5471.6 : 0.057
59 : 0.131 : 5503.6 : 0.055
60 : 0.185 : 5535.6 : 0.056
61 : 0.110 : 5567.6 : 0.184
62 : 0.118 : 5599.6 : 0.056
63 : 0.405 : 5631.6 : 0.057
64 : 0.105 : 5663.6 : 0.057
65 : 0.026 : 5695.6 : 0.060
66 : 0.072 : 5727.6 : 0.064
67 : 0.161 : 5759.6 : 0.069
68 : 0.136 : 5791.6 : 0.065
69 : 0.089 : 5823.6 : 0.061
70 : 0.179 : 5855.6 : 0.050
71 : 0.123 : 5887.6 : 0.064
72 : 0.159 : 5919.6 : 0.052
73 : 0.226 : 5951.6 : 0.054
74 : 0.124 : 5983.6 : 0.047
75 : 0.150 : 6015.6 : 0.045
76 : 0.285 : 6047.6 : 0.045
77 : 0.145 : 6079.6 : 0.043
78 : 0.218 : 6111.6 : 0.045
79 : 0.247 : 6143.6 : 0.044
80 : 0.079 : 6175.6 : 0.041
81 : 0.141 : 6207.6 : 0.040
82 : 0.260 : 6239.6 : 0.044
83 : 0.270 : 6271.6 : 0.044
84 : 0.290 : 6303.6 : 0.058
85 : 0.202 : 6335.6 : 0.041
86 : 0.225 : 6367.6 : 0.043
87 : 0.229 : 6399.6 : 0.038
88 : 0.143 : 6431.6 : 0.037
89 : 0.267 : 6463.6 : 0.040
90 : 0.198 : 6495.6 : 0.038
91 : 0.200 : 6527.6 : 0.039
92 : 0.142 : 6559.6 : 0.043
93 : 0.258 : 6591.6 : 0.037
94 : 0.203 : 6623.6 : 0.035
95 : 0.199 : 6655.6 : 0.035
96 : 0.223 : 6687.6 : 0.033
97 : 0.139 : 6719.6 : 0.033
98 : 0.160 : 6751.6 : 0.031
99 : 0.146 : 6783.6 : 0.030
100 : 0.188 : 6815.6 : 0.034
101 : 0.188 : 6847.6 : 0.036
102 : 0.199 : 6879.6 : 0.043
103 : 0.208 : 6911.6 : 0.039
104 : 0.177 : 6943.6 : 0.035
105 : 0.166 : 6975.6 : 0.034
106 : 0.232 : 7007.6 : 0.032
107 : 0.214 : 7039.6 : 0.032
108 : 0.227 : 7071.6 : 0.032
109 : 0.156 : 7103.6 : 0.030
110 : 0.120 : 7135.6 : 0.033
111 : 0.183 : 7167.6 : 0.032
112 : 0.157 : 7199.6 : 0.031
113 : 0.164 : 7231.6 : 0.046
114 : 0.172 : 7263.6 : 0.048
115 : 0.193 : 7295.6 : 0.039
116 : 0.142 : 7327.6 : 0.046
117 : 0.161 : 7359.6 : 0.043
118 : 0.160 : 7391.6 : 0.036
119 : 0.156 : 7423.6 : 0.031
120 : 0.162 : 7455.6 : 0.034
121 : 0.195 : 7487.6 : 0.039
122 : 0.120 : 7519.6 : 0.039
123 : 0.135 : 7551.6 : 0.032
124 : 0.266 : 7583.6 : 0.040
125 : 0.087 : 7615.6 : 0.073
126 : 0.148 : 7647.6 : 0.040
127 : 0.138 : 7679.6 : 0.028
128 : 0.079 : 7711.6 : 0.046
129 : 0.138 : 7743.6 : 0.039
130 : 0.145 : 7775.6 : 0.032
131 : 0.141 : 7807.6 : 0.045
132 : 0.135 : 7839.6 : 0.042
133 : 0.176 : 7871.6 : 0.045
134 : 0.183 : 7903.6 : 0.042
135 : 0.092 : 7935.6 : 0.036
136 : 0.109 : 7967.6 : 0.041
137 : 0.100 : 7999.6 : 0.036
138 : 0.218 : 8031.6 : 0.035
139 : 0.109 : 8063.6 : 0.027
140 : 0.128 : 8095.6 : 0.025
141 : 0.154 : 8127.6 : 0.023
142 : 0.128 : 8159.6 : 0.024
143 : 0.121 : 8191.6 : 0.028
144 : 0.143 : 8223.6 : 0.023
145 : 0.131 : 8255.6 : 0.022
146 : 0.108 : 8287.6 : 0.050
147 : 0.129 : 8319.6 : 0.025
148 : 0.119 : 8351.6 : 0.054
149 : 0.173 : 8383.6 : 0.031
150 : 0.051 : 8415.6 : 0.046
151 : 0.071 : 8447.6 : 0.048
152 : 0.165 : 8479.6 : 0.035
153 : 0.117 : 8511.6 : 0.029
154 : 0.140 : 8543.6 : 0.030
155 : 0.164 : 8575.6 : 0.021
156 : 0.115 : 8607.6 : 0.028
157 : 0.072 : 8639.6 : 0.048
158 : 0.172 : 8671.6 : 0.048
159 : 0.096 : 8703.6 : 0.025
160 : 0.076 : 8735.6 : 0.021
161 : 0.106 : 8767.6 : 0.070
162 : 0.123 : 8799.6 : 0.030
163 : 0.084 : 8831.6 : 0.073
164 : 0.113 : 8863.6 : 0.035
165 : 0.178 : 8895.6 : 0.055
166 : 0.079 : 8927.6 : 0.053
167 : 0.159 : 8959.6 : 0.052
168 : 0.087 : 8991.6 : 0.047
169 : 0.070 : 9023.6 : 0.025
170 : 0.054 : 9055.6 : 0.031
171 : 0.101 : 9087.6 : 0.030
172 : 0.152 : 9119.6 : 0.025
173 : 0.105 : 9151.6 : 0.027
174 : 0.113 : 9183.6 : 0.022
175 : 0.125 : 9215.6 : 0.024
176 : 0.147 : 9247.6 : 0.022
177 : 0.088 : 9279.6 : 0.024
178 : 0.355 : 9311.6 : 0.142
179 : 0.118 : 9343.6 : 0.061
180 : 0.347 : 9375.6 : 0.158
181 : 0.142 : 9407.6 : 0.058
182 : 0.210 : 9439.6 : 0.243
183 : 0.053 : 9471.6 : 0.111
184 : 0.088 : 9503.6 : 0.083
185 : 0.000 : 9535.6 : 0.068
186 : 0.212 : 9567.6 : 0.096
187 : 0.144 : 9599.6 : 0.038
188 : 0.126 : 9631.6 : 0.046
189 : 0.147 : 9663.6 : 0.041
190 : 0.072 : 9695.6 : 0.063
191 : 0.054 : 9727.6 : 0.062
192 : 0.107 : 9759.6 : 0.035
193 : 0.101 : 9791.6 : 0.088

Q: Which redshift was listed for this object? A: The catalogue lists 0.51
